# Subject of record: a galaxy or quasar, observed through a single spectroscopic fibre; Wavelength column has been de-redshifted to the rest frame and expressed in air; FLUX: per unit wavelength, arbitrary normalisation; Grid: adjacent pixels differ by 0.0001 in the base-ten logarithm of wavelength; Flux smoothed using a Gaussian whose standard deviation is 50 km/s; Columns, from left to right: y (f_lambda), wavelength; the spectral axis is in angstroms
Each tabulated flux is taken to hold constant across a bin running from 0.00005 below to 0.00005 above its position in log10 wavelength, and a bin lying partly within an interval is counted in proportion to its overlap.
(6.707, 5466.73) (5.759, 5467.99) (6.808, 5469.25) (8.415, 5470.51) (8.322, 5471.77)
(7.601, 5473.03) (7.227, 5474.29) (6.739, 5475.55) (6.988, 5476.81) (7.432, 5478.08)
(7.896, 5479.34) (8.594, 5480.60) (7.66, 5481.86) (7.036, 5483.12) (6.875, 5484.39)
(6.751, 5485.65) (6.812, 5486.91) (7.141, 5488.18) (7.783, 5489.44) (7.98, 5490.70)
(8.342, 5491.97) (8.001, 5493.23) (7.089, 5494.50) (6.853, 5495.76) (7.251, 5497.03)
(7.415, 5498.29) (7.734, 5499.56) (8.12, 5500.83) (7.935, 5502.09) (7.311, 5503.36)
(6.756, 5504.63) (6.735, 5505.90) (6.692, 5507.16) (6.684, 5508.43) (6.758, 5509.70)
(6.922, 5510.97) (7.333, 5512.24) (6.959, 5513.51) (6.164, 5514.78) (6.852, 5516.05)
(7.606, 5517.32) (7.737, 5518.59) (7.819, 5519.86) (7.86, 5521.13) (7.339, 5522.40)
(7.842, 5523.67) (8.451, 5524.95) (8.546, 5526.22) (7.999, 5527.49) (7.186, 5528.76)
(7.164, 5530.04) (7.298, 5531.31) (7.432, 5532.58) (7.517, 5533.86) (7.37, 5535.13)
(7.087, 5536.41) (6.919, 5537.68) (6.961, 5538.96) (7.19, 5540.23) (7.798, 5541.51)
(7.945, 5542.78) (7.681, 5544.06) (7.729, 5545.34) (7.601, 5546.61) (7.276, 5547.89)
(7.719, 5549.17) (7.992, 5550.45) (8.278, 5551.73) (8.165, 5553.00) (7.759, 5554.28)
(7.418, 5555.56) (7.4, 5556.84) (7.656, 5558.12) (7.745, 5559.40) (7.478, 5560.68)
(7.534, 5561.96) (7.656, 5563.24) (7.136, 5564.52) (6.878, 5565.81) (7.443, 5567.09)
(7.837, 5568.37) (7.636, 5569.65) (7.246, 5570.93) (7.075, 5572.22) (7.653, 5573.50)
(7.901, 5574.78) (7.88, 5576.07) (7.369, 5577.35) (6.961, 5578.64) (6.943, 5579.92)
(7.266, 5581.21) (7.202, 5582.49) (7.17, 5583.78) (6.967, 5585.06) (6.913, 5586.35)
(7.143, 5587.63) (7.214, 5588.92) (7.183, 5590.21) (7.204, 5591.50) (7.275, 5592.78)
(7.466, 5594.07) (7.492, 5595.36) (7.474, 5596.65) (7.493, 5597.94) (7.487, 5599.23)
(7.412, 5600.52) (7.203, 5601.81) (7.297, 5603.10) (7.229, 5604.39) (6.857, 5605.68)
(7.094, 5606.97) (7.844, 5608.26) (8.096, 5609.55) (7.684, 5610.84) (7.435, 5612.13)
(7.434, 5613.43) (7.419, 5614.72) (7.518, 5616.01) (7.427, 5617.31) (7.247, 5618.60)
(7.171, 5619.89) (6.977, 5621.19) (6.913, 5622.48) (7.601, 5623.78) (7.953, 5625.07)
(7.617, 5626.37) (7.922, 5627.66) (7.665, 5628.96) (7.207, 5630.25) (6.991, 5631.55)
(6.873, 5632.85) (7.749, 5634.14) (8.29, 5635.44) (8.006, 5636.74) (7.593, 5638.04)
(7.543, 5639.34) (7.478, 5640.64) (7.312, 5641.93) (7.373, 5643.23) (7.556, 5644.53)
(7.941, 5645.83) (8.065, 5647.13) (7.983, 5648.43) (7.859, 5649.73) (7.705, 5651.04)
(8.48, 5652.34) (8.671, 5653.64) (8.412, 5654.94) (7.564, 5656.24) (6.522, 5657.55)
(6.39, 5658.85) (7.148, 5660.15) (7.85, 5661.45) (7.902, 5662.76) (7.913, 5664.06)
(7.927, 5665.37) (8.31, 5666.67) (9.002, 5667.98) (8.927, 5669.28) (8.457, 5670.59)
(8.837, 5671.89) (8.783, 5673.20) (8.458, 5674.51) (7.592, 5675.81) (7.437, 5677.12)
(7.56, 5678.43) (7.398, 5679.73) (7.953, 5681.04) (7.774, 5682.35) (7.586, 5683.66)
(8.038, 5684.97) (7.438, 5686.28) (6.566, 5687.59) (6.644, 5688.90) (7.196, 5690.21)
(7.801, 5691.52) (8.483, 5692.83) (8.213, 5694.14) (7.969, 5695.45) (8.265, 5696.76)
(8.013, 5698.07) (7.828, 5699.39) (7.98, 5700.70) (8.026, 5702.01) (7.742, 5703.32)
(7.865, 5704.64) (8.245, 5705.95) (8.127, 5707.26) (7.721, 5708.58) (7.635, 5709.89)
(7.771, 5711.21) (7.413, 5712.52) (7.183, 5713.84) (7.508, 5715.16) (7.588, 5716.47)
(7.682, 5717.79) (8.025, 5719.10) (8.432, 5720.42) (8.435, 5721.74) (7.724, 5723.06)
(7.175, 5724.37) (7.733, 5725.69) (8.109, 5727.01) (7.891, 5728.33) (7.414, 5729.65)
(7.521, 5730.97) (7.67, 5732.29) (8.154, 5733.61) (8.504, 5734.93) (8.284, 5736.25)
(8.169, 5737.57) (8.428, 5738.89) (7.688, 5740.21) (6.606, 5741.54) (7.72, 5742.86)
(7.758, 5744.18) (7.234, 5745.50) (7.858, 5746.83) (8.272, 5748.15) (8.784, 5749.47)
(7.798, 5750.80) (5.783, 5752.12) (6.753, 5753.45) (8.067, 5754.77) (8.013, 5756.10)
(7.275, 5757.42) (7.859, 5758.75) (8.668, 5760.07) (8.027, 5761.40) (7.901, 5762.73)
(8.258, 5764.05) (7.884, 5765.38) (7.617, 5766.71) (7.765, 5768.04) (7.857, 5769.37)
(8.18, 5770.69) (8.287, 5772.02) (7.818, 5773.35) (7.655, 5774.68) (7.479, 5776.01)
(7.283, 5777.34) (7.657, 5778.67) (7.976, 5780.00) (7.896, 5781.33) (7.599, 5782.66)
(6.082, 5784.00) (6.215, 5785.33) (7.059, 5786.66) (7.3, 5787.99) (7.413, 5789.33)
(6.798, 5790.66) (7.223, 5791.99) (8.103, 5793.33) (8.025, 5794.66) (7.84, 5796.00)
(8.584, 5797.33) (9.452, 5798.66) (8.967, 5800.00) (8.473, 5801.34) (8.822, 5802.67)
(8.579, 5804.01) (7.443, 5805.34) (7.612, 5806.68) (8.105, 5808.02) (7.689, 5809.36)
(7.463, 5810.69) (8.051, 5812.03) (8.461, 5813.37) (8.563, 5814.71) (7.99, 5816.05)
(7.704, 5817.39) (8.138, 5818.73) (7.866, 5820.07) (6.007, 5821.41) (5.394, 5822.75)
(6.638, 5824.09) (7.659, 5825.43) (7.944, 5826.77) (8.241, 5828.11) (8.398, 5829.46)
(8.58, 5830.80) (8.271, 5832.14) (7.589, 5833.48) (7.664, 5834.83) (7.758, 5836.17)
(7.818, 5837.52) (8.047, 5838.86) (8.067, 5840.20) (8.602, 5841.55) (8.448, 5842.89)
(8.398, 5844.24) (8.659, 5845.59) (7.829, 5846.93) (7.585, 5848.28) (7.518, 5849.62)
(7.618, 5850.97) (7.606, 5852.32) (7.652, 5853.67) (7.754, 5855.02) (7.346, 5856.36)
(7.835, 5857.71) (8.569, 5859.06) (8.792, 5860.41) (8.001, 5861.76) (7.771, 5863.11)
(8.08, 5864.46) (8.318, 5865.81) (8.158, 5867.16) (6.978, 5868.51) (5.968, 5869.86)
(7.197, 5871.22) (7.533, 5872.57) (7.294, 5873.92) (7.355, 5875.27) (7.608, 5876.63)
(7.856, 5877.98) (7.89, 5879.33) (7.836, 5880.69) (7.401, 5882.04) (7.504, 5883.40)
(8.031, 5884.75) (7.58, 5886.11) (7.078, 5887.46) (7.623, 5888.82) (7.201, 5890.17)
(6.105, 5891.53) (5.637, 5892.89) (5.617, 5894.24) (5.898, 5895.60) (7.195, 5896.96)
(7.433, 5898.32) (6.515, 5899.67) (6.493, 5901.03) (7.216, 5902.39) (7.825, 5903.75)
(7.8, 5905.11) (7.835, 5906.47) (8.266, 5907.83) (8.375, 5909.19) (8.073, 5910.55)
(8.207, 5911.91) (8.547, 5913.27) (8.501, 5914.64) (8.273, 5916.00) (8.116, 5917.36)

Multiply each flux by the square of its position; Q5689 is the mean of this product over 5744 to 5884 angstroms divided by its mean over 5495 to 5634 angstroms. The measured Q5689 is 1.15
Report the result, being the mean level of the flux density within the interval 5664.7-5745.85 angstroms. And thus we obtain 7.87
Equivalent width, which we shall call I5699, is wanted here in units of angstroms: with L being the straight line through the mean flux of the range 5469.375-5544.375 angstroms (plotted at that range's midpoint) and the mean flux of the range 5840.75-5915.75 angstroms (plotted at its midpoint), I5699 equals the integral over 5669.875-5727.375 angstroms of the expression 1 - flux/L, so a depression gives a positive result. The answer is -2.4 angstroms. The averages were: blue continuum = 7.42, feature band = 7.83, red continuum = 7.6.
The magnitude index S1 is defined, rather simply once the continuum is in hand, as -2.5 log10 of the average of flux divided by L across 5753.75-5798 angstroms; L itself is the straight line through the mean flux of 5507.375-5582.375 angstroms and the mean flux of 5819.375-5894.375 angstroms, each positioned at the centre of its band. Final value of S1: -0.01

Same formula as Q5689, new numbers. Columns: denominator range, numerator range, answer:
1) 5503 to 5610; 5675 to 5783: 1.12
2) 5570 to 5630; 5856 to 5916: 1.13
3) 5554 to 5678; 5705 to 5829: 1.08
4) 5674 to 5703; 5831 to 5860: 1.09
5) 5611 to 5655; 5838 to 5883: 1.11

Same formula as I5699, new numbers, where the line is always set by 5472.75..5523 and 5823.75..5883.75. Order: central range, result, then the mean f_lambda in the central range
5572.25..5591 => 0.44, 7.26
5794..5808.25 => -1.13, 8.36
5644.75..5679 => -1.97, 7.98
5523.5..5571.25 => -1.23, 7.58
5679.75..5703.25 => -0.46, 7.74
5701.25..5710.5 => -0.36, 7.92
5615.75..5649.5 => -0.15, 7.54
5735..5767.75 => -0.49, 7.79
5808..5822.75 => 0.13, 7.7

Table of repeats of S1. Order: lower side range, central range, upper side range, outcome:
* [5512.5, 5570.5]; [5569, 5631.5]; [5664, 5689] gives 0.050 mag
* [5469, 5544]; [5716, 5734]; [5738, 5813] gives -0.016 mag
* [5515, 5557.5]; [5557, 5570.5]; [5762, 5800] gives 0.016 mag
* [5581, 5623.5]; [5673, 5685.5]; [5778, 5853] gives -0.047 mag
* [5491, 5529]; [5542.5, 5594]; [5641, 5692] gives 0.014 mag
